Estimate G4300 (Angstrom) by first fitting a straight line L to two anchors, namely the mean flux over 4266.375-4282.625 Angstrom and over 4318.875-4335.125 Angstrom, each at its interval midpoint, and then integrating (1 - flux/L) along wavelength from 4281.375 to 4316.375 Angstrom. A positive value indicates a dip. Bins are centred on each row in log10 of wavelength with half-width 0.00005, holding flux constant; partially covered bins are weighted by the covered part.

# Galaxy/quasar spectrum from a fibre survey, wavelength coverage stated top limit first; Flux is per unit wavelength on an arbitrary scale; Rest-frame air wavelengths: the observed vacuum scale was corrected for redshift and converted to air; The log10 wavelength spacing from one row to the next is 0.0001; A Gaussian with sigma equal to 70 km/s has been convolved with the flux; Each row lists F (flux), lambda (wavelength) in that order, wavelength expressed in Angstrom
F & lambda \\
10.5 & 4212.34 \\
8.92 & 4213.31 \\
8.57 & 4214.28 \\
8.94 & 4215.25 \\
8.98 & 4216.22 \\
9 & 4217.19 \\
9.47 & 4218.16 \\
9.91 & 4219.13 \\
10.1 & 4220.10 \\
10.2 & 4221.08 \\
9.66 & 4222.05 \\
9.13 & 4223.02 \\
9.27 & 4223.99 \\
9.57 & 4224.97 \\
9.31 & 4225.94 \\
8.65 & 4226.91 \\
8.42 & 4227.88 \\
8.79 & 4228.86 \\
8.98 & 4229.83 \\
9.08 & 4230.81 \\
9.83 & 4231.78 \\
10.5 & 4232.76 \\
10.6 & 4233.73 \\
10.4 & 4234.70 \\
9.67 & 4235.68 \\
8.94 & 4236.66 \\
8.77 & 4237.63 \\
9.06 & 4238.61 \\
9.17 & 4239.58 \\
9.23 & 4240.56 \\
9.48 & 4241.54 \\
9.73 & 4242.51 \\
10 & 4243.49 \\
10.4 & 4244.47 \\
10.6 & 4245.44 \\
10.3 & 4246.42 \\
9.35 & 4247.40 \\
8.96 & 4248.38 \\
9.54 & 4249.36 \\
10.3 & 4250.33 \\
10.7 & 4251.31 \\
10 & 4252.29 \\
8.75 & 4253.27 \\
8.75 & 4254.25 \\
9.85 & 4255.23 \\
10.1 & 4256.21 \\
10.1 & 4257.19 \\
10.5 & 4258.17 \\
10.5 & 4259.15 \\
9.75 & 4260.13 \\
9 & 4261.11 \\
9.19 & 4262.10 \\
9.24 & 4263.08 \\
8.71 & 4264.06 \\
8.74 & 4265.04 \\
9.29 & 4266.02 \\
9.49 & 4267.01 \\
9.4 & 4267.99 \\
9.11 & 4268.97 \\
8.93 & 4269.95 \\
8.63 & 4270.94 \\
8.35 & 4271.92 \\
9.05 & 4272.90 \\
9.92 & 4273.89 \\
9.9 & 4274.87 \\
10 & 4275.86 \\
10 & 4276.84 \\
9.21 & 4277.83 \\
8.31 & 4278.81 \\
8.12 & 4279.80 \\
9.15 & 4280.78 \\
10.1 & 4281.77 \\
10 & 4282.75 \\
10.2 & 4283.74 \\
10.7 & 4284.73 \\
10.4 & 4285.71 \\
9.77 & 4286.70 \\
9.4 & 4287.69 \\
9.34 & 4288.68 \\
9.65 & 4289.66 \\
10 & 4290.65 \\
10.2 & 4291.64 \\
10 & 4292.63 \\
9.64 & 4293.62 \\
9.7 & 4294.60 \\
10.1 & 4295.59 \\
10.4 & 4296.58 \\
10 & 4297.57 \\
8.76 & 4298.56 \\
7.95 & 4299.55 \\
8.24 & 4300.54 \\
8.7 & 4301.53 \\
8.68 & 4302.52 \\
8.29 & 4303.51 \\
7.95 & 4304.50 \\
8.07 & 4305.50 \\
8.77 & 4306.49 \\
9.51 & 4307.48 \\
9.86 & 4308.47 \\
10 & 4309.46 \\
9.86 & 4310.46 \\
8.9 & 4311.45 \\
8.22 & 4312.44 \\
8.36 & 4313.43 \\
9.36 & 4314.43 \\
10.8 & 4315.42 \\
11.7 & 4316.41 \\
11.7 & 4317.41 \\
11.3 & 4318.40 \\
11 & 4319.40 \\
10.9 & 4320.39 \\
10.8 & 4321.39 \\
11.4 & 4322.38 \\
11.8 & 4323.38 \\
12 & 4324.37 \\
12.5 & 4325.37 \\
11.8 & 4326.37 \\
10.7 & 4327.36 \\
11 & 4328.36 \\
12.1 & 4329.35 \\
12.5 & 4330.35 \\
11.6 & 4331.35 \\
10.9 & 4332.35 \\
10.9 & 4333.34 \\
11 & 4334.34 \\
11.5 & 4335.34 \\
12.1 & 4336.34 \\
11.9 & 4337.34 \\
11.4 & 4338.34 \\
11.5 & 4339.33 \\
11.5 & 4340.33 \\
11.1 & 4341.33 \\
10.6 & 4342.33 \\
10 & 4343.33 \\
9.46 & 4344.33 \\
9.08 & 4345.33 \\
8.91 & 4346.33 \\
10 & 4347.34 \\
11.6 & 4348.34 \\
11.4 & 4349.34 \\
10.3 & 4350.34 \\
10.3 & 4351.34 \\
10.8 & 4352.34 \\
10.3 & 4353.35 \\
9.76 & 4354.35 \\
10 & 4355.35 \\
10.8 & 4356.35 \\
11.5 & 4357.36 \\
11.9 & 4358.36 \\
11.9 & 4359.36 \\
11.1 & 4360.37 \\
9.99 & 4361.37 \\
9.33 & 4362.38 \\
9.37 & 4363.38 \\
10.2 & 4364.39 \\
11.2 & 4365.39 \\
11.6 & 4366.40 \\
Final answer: 2.7 Angstrom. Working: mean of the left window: 9.25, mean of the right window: 11.4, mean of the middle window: 9.45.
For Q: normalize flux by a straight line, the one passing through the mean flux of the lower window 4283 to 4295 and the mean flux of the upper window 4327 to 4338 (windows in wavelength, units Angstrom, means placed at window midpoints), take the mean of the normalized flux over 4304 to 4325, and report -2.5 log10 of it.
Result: 0.08 mag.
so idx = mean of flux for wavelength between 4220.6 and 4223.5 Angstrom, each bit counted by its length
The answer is 9.68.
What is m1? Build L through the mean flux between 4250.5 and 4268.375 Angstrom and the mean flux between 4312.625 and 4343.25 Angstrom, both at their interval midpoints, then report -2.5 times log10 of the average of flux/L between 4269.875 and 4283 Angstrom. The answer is 0.08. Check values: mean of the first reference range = 9.57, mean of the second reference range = 11.2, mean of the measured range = 9.26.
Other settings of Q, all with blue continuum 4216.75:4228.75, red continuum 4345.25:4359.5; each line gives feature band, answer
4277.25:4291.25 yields 0.04 mag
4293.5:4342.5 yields -0.01 mag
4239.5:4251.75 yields -0.03 mag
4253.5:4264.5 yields 0.01 mag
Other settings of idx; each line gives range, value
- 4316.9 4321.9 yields 11.1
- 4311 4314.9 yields 8.7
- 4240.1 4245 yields 9.79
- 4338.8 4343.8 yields 11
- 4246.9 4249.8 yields 9.26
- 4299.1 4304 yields 8.38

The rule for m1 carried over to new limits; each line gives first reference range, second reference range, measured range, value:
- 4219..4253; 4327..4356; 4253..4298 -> 0.06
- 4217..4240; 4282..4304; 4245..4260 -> -0.04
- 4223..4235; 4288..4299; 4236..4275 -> 0.01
